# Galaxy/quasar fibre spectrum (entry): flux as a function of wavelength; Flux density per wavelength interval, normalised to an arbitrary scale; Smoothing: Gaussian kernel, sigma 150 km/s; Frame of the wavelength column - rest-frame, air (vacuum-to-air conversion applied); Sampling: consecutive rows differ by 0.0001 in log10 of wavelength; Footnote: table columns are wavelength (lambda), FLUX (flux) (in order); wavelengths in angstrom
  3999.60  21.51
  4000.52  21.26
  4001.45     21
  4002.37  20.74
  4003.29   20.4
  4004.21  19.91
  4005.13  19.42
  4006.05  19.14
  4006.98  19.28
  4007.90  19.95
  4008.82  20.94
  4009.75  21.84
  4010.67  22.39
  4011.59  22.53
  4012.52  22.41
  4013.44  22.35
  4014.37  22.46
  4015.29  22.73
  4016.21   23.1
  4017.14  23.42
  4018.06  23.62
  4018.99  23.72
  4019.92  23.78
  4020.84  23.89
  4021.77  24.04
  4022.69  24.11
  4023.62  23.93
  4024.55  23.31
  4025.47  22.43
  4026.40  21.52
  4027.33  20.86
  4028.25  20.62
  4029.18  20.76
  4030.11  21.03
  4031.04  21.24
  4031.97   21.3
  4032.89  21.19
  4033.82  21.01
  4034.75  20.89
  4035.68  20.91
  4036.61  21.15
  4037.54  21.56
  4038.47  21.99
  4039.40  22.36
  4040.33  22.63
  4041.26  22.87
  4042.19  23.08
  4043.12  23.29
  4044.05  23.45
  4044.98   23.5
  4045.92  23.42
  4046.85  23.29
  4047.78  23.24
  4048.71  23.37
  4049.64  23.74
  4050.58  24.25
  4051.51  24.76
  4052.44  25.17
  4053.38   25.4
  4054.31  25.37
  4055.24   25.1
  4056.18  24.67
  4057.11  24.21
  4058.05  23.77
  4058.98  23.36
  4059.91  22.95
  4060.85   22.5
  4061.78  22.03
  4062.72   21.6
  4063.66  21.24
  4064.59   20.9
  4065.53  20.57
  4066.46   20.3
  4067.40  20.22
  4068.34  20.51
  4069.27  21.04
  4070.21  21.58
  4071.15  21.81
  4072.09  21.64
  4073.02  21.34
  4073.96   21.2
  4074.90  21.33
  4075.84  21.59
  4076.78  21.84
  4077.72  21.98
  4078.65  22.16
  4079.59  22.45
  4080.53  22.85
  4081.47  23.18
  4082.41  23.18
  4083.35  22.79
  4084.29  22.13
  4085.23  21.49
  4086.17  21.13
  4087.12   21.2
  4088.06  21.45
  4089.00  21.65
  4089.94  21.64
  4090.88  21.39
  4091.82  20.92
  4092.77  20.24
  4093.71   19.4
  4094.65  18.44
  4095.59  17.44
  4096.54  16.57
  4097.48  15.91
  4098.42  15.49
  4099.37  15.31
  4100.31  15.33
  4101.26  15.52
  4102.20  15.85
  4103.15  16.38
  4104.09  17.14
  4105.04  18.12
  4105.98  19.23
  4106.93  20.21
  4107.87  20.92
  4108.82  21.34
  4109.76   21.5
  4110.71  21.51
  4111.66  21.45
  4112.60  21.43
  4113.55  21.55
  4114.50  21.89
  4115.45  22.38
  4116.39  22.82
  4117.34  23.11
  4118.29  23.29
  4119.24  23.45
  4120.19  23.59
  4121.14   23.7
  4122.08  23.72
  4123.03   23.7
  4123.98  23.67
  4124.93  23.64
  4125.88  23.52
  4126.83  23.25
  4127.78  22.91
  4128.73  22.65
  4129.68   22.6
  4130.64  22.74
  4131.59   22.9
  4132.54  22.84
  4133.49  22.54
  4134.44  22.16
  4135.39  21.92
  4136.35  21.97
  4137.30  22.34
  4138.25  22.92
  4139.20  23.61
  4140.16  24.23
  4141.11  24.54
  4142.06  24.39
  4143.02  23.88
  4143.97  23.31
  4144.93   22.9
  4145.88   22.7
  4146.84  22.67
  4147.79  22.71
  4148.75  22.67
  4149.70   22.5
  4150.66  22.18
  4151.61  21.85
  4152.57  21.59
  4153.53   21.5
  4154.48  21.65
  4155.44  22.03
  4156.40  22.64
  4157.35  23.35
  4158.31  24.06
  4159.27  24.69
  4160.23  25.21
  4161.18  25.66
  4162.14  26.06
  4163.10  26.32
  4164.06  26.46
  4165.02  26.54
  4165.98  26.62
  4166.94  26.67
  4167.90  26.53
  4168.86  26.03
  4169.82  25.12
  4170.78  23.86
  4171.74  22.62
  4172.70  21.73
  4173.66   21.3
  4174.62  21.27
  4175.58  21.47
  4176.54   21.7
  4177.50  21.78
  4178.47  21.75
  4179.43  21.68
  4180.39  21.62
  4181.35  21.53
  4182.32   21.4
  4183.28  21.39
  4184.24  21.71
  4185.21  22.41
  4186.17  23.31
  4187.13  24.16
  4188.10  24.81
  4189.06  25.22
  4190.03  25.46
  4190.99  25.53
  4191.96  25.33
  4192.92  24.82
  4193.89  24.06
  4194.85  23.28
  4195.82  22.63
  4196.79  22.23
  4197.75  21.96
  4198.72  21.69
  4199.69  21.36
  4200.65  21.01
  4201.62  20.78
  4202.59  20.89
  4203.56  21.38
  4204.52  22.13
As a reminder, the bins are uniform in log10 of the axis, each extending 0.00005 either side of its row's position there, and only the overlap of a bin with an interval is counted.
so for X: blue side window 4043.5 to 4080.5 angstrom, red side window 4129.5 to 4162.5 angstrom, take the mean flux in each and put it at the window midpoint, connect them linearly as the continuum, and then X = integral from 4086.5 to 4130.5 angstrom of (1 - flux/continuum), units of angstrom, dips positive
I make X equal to 4.3 angstrom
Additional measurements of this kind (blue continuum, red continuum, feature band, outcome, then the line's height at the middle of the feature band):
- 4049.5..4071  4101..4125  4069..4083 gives 0.22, 22.3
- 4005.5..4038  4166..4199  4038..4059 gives -1.49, 22.2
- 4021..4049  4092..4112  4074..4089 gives -1.94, 19.5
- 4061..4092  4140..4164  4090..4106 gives 3.25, 22.1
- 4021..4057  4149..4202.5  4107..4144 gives 0.54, 23.1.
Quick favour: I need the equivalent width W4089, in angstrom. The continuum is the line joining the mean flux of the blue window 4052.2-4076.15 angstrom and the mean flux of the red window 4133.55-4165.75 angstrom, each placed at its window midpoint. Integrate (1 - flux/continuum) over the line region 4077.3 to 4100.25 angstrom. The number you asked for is 2.3 angstrom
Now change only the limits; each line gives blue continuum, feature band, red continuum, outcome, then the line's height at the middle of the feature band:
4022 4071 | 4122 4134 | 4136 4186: 0.0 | 23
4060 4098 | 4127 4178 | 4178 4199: -2.1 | 22.4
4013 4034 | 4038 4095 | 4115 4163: 1.0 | 22.7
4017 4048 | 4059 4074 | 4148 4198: 0.8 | 22.7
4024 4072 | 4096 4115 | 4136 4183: 3.5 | 22.9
